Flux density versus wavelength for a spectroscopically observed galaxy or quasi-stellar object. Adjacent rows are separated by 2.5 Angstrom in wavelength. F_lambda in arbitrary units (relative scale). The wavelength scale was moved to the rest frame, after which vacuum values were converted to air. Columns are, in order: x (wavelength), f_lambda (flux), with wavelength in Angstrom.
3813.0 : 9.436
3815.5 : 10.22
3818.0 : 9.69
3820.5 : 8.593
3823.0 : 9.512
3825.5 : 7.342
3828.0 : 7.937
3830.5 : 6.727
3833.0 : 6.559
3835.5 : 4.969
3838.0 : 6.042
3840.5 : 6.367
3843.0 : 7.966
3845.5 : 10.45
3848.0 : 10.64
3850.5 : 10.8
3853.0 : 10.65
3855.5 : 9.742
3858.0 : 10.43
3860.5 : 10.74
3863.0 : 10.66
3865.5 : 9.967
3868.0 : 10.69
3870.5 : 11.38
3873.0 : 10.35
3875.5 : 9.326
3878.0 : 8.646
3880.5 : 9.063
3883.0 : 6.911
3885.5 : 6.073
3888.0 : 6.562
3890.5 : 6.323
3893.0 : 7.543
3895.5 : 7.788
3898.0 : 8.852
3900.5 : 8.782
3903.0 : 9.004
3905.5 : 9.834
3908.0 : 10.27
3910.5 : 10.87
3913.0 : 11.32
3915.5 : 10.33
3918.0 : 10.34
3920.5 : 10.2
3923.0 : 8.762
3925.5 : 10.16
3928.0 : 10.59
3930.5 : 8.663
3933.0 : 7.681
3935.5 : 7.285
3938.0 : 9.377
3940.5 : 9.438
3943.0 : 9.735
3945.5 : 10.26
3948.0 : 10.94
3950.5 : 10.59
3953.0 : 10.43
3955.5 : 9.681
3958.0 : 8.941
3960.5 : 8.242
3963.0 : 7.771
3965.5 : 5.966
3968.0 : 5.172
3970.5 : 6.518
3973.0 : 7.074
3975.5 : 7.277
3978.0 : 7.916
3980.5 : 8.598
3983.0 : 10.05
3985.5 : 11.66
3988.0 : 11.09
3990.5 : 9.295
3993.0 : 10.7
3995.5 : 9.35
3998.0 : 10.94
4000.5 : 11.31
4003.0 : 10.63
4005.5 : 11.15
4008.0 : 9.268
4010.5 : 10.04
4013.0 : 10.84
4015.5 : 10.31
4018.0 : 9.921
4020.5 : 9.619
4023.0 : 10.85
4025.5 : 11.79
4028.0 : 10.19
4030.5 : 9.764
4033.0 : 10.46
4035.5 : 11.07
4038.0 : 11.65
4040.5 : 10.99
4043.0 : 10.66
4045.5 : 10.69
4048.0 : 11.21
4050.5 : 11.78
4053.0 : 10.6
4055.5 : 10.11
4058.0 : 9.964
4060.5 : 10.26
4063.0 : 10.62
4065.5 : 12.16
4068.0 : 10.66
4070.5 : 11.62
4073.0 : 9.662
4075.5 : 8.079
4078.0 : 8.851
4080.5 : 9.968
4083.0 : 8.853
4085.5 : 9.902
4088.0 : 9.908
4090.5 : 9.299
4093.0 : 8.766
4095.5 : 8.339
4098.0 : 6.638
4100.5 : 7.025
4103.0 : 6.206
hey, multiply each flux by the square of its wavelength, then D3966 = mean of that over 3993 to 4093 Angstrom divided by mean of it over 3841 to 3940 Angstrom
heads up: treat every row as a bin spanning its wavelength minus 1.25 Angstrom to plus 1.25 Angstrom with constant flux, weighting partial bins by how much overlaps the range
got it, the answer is 1.20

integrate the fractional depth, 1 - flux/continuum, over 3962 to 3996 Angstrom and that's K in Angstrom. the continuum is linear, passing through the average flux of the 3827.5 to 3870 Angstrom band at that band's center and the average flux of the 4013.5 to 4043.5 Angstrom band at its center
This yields 5.8 Angstrom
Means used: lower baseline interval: 8.96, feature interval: 8.45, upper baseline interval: 10.6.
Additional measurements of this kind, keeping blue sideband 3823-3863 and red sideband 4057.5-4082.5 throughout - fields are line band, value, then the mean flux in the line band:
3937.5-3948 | -0.7 Angstrom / 9.87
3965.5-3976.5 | 3.5 Angstrom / 6.43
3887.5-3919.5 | -0.4 Angstrom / 9.13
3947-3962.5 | -0.5 Angstrom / 9.69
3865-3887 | -0.7 Angstrom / 9.1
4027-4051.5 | -2.2 Angstrom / 10.8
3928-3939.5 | 0.9 Angstrom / 8.53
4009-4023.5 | -0.6 Angstrom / 10.2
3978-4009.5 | -2.0 Angstrom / 10.2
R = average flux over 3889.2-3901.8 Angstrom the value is 7.86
